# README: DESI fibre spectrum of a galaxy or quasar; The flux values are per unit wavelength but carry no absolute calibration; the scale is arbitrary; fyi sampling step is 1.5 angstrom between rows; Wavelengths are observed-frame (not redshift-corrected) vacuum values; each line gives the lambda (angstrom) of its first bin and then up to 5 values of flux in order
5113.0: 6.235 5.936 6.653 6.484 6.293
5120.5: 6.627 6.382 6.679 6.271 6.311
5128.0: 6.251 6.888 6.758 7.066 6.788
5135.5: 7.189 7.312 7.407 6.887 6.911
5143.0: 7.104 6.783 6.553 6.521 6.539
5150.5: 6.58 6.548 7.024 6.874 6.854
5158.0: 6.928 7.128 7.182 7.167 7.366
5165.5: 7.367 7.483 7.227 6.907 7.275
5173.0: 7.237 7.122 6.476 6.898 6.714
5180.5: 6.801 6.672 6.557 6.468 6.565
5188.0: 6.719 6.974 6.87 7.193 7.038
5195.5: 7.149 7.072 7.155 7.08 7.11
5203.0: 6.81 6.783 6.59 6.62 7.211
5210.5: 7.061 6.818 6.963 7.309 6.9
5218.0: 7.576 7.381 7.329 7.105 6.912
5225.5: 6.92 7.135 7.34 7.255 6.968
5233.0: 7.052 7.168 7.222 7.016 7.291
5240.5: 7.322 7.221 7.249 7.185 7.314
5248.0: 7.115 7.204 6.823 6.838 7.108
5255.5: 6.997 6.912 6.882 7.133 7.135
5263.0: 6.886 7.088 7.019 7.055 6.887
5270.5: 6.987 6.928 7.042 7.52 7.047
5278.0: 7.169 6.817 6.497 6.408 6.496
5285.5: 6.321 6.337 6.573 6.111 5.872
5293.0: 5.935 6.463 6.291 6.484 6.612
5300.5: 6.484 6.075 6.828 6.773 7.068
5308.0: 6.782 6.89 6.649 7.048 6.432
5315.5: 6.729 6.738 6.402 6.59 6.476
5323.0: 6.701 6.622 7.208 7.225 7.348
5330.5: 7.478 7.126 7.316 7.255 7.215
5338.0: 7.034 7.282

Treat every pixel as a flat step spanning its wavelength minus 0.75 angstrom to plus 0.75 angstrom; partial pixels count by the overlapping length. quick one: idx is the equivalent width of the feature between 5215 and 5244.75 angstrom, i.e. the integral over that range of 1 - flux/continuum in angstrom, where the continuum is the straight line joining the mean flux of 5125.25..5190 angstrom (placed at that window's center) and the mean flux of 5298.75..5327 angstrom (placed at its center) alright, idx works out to -1.7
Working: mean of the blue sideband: 6.89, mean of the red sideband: 6.7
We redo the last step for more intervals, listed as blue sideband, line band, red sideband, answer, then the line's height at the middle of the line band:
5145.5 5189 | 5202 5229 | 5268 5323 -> -1.0 angstrom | 6.79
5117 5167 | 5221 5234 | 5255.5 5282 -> -0.3 angstrom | 6.94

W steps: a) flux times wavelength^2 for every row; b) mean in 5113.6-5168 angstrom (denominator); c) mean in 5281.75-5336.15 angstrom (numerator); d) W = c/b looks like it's 1.05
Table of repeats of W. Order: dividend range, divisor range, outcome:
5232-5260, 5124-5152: 1.09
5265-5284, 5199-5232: 1.00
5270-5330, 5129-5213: 1.01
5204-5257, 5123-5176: 1.06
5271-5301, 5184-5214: 0.98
